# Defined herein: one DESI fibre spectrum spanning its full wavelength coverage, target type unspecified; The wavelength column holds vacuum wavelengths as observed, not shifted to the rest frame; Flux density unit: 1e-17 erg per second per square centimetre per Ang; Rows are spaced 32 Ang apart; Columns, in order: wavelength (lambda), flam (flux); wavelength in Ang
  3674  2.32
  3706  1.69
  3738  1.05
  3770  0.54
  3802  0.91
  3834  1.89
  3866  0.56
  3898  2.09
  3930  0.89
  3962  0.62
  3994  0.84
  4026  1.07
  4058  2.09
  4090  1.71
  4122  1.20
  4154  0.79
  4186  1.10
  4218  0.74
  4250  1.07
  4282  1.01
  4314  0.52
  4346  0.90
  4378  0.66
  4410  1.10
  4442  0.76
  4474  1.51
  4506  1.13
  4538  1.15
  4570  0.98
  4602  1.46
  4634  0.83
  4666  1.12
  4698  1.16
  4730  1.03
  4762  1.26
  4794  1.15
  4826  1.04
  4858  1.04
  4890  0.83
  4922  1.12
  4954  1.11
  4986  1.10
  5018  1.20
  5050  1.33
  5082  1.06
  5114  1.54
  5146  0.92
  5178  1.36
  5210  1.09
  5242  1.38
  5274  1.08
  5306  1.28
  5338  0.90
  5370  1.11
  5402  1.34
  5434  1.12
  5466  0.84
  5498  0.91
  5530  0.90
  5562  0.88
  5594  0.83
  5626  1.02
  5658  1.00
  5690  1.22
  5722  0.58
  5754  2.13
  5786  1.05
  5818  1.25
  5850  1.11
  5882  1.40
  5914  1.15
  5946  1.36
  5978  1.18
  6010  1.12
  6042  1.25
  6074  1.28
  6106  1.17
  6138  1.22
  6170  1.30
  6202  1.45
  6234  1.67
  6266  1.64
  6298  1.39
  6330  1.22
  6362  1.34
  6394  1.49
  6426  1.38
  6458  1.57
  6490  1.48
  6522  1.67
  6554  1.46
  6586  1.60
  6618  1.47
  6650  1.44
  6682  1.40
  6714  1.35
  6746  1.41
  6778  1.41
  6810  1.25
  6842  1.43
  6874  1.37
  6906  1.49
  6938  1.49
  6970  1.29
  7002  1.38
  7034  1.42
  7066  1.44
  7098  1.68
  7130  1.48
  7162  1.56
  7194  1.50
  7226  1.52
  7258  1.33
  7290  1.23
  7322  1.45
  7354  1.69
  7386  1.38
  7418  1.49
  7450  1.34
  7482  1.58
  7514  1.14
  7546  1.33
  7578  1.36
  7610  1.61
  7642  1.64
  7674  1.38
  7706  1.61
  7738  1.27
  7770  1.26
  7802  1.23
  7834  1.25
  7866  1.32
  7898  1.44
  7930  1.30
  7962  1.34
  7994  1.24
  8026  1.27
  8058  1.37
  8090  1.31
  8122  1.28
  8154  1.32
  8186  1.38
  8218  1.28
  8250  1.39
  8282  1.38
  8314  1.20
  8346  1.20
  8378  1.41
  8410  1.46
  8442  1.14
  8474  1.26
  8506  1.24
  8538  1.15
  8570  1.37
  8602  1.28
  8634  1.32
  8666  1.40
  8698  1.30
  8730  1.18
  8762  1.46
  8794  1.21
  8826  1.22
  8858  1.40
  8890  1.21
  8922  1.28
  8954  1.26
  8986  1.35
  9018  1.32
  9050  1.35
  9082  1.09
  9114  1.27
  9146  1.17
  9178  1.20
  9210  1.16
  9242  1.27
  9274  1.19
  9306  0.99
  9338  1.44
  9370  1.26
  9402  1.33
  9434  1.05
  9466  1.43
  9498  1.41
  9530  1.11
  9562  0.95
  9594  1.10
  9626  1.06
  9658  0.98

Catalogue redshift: 0.540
